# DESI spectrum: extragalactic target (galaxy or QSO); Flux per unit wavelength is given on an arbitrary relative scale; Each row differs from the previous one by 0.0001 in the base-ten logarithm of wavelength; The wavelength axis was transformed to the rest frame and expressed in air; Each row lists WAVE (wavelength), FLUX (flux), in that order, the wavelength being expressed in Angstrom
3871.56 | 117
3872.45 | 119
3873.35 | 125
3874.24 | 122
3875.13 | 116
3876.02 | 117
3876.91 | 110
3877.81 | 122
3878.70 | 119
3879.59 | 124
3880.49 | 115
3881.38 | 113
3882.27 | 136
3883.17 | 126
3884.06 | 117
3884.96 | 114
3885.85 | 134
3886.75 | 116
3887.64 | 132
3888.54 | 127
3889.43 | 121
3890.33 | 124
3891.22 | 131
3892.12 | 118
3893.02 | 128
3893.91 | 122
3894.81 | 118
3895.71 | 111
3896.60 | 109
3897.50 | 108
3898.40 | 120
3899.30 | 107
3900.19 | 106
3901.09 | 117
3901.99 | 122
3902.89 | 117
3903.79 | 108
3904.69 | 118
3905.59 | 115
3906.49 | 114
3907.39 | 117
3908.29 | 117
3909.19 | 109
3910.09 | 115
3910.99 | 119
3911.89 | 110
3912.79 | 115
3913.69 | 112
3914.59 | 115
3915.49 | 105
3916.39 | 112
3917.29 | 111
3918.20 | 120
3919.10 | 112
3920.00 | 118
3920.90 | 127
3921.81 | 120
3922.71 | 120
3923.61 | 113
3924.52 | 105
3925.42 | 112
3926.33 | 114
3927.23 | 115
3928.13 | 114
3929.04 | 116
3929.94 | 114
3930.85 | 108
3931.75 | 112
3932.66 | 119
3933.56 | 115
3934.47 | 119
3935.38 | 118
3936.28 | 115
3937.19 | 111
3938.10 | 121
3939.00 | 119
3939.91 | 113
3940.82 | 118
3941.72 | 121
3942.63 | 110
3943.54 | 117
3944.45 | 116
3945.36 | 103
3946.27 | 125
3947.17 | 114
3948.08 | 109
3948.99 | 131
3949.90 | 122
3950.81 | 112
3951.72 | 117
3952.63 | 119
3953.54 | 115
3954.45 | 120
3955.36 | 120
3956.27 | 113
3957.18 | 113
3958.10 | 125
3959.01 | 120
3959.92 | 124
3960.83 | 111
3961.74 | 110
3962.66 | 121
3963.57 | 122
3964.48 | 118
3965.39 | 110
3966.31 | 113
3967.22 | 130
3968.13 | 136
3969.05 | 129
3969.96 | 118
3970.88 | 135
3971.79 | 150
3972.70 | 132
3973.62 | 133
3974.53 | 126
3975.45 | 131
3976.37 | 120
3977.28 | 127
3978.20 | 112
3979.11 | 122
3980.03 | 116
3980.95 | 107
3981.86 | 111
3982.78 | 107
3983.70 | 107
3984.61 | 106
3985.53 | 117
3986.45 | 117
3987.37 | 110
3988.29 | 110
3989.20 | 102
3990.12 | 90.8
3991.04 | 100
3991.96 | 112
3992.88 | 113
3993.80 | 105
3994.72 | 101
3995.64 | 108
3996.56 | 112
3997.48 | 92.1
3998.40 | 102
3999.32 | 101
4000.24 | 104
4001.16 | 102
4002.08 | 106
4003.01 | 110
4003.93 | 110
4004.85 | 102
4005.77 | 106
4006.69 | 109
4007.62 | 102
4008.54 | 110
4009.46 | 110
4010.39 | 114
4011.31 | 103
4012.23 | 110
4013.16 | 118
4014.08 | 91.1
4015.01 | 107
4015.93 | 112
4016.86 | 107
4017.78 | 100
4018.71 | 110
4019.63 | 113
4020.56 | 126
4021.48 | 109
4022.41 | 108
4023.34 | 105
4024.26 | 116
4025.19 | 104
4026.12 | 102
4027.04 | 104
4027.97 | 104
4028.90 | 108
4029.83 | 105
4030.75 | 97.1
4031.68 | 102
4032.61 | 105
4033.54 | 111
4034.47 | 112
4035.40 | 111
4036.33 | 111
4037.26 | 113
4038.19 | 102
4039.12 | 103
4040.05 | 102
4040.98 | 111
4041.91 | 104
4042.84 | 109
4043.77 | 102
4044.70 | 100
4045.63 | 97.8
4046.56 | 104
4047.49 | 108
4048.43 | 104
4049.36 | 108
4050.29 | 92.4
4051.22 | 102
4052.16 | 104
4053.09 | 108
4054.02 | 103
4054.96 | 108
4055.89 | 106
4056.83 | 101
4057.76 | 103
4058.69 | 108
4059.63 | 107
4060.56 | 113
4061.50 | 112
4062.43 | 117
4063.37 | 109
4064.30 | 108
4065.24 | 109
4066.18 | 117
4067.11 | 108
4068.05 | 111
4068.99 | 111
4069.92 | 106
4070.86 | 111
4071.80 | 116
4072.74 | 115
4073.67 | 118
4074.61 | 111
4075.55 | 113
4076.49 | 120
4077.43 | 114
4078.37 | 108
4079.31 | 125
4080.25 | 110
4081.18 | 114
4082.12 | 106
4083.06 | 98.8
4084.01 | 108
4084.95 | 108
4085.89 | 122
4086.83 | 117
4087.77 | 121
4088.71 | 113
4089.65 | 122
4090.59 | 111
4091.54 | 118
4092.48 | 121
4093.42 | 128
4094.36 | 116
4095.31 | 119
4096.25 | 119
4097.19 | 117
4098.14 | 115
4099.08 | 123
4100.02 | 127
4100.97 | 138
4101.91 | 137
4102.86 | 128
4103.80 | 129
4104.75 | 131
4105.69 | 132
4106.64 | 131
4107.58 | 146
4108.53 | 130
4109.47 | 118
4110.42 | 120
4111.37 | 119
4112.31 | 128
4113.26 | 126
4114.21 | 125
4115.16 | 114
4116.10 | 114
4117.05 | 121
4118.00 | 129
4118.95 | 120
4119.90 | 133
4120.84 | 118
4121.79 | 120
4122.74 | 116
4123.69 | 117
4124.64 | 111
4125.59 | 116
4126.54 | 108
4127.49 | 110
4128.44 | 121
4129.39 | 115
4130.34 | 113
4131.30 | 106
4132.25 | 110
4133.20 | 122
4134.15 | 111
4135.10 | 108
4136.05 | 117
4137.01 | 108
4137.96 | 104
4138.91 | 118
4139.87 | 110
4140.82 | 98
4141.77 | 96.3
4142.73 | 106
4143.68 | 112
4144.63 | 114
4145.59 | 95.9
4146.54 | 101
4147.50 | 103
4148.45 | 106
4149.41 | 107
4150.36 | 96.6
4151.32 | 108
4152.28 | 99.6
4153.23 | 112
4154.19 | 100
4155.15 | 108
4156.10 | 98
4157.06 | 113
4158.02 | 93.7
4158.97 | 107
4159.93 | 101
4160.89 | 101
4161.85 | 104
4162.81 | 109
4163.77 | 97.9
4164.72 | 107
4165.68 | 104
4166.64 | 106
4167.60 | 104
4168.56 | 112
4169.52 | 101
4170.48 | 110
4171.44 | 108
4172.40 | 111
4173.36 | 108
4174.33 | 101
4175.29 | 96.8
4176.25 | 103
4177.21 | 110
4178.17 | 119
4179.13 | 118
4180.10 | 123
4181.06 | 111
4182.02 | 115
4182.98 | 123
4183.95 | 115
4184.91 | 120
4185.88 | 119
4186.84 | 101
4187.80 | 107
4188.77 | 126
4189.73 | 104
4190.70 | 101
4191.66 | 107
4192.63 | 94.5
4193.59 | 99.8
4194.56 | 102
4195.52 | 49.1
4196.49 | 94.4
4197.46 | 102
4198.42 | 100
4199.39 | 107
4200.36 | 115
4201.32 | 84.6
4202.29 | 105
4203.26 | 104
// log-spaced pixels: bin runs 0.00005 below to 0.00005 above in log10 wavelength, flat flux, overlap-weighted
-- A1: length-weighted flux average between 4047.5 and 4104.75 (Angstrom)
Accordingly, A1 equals 114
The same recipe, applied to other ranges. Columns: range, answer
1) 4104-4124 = 124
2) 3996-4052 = 106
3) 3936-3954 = 116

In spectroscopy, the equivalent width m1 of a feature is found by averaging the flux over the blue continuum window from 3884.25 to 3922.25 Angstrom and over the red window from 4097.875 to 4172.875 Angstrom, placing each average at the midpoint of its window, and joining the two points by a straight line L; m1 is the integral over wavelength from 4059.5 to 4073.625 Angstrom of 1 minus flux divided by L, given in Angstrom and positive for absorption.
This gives 0.3 Angstrom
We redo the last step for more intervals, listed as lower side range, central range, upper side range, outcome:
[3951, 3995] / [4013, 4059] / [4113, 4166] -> 3.4 Angstrom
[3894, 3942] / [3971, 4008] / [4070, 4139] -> 1.5 Angstrom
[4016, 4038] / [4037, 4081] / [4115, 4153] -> 0.2 Angstrom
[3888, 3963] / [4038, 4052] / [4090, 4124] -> 2.1 Angstrom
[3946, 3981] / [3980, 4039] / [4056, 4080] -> 5.0 Angstrom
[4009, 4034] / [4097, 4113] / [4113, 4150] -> -2.3 Angstrom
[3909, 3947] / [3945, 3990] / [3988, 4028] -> -3.2 Angstrom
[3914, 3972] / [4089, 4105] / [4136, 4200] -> -2.0 Angstrom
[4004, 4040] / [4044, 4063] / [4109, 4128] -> 1.0 Angstrom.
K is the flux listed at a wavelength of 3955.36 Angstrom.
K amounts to 120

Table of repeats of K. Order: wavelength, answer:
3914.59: 115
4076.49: 120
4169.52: 101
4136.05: 117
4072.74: 115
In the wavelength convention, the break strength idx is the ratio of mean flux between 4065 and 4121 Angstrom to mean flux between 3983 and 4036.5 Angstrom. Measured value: 1.12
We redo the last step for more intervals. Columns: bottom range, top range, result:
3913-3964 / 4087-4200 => 0.97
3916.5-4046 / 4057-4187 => 1.01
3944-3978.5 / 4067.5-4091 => 0.93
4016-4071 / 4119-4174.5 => 1.01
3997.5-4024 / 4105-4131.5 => 1.13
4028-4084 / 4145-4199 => 0.97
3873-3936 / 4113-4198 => 0.93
